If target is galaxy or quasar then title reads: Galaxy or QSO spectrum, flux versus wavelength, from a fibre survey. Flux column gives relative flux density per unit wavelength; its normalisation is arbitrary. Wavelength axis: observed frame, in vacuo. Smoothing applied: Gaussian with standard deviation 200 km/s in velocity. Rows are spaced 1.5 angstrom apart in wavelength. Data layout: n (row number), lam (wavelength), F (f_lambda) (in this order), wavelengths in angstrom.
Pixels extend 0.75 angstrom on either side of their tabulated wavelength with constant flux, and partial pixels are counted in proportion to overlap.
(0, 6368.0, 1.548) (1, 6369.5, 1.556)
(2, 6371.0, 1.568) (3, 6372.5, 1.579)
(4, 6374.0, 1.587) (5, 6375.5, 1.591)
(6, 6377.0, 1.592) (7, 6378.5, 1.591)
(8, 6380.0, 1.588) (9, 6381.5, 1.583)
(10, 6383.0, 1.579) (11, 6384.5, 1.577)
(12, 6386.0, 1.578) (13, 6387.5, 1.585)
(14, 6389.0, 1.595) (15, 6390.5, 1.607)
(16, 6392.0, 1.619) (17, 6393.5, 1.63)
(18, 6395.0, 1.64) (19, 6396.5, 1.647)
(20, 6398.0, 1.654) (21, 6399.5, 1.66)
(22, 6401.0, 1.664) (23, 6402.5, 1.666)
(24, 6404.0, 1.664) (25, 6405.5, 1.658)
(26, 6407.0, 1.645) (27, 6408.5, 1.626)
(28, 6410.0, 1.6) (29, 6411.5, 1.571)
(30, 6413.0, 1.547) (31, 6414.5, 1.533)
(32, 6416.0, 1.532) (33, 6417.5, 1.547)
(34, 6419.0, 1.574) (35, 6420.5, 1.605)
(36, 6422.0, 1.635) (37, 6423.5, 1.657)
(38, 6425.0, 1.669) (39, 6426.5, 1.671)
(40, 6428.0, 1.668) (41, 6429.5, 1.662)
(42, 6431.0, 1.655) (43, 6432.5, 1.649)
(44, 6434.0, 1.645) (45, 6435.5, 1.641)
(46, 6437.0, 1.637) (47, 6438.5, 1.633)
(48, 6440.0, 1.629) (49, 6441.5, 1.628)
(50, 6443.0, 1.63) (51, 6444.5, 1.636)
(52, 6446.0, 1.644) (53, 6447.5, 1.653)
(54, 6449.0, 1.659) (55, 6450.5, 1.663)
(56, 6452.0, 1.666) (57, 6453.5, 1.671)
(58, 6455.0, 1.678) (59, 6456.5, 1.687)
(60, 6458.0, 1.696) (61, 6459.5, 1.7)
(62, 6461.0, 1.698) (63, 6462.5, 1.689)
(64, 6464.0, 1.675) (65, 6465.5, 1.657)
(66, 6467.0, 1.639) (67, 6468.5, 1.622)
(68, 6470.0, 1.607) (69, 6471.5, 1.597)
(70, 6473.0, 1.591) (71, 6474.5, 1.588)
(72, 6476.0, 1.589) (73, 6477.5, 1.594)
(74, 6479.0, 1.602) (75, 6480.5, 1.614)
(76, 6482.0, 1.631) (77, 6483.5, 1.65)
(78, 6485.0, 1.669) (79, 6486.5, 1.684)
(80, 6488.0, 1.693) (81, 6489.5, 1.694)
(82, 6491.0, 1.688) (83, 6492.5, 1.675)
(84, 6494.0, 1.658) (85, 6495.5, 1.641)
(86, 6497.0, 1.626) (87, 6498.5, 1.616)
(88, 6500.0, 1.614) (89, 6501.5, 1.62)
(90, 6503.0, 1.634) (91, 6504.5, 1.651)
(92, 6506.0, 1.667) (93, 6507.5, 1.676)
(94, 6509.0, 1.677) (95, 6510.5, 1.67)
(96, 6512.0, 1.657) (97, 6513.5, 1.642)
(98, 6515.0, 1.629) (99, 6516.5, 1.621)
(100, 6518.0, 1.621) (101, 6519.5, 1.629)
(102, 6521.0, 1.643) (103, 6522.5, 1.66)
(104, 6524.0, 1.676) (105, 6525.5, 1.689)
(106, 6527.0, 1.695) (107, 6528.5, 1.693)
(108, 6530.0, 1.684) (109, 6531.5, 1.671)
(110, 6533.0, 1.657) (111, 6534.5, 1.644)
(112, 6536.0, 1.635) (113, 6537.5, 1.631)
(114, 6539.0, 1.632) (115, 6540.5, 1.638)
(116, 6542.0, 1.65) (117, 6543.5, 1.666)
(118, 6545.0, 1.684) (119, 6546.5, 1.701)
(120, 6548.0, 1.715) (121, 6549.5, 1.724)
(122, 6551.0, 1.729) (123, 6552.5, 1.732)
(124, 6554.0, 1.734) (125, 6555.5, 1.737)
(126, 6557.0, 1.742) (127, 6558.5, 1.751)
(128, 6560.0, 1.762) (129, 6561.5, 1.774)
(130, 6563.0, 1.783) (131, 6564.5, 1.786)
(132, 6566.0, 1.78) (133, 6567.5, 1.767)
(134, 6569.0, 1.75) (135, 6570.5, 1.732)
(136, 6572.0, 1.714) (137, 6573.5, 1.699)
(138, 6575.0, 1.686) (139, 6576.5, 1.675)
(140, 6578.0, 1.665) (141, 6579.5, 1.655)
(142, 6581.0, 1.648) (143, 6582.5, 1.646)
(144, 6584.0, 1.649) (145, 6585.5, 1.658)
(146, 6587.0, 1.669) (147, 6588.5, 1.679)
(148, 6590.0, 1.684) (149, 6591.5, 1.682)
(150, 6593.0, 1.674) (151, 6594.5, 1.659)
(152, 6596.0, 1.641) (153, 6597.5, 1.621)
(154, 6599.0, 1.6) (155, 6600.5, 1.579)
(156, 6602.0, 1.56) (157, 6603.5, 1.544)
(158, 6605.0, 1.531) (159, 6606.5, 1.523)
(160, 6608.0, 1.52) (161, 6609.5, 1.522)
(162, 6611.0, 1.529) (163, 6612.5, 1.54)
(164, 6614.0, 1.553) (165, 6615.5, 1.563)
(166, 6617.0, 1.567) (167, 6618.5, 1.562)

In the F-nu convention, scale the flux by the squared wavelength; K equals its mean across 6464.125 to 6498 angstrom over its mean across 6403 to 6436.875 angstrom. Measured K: 1.03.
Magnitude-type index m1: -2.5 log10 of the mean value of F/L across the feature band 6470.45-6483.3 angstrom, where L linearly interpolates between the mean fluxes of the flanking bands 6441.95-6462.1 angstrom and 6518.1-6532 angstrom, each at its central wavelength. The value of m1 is 0.04 mag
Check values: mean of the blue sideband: 1.67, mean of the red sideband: 1.67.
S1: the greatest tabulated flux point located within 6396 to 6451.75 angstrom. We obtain 1.671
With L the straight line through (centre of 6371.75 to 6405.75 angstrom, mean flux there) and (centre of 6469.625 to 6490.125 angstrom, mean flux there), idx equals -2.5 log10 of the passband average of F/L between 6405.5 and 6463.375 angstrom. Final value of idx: -0.01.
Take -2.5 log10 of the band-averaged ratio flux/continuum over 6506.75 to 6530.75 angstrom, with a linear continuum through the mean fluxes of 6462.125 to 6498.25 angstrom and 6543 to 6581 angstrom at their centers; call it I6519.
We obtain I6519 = 0.01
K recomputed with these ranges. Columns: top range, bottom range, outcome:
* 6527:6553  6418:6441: 1.06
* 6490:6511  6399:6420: 1.06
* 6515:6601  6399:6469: 1.07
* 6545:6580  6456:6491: 1.08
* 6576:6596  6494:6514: 1.04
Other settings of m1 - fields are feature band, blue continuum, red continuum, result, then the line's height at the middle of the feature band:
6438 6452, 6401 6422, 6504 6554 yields -0.015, 1.62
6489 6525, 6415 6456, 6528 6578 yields 0.020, 1.68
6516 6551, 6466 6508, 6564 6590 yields 0.002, 1.67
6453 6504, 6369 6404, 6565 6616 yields -0.017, 1.62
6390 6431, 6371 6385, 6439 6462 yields -0.004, 1.62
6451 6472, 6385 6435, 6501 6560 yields -0.013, 1.64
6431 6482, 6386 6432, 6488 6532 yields -0.003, 1.64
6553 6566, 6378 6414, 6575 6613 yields -0.092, 1.62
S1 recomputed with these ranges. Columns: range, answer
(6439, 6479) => 1.7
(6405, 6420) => 1.658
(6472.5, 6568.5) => 1.786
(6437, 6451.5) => 1.663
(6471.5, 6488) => 1.693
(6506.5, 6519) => 1.677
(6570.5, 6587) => 1.732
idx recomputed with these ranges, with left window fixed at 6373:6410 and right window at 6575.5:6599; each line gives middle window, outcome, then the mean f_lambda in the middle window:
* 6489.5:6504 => 0.00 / 1.64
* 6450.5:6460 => -0.03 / 1.68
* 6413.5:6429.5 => 0.01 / 1.61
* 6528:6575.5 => -0.04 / 1.71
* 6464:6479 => 0.01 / 1.61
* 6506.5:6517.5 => -0.01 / 1.65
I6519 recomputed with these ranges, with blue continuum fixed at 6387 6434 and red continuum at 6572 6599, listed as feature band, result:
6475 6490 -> 0.00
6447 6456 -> -0.02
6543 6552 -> -0.03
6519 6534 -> -0.01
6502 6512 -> -0.01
